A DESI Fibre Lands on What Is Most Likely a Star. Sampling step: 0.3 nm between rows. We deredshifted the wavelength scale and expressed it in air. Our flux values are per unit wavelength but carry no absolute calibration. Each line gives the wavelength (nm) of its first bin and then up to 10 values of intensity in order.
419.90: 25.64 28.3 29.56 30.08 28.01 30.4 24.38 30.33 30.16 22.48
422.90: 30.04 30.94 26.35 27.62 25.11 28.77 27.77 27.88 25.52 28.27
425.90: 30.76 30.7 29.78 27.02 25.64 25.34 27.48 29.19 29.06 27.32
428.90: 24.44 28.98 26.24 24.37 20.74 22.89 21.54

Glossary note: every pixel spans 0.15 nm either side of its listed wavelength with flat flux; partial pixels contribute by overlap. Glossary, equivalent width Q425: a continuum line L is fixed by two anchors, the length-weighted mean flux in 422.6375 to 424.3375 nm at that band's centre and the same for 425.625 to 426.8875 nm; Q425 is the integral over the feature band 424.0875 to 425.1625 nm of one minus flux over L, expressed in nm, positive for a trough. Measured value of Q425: 0.03 nm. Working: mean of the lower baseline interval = 27.7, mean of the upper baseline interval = 29.6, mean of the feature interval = 27.7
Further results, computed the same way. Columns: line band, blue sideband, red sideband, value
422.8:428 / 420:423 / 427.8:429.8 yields -0.036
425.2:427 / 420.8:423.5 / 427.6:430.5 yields -0.108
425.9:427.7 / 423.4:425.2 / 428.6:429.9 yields -0.081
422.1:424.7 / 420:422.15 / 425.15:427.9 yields 0.053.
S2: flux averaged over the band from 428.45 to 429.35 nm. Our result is 26.9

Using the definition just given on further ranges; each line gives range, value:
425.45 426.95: 29.3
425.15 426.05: 28.2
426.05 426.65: 30.2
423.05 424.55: 27.8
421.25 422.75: 27.6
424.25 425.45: 27.5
